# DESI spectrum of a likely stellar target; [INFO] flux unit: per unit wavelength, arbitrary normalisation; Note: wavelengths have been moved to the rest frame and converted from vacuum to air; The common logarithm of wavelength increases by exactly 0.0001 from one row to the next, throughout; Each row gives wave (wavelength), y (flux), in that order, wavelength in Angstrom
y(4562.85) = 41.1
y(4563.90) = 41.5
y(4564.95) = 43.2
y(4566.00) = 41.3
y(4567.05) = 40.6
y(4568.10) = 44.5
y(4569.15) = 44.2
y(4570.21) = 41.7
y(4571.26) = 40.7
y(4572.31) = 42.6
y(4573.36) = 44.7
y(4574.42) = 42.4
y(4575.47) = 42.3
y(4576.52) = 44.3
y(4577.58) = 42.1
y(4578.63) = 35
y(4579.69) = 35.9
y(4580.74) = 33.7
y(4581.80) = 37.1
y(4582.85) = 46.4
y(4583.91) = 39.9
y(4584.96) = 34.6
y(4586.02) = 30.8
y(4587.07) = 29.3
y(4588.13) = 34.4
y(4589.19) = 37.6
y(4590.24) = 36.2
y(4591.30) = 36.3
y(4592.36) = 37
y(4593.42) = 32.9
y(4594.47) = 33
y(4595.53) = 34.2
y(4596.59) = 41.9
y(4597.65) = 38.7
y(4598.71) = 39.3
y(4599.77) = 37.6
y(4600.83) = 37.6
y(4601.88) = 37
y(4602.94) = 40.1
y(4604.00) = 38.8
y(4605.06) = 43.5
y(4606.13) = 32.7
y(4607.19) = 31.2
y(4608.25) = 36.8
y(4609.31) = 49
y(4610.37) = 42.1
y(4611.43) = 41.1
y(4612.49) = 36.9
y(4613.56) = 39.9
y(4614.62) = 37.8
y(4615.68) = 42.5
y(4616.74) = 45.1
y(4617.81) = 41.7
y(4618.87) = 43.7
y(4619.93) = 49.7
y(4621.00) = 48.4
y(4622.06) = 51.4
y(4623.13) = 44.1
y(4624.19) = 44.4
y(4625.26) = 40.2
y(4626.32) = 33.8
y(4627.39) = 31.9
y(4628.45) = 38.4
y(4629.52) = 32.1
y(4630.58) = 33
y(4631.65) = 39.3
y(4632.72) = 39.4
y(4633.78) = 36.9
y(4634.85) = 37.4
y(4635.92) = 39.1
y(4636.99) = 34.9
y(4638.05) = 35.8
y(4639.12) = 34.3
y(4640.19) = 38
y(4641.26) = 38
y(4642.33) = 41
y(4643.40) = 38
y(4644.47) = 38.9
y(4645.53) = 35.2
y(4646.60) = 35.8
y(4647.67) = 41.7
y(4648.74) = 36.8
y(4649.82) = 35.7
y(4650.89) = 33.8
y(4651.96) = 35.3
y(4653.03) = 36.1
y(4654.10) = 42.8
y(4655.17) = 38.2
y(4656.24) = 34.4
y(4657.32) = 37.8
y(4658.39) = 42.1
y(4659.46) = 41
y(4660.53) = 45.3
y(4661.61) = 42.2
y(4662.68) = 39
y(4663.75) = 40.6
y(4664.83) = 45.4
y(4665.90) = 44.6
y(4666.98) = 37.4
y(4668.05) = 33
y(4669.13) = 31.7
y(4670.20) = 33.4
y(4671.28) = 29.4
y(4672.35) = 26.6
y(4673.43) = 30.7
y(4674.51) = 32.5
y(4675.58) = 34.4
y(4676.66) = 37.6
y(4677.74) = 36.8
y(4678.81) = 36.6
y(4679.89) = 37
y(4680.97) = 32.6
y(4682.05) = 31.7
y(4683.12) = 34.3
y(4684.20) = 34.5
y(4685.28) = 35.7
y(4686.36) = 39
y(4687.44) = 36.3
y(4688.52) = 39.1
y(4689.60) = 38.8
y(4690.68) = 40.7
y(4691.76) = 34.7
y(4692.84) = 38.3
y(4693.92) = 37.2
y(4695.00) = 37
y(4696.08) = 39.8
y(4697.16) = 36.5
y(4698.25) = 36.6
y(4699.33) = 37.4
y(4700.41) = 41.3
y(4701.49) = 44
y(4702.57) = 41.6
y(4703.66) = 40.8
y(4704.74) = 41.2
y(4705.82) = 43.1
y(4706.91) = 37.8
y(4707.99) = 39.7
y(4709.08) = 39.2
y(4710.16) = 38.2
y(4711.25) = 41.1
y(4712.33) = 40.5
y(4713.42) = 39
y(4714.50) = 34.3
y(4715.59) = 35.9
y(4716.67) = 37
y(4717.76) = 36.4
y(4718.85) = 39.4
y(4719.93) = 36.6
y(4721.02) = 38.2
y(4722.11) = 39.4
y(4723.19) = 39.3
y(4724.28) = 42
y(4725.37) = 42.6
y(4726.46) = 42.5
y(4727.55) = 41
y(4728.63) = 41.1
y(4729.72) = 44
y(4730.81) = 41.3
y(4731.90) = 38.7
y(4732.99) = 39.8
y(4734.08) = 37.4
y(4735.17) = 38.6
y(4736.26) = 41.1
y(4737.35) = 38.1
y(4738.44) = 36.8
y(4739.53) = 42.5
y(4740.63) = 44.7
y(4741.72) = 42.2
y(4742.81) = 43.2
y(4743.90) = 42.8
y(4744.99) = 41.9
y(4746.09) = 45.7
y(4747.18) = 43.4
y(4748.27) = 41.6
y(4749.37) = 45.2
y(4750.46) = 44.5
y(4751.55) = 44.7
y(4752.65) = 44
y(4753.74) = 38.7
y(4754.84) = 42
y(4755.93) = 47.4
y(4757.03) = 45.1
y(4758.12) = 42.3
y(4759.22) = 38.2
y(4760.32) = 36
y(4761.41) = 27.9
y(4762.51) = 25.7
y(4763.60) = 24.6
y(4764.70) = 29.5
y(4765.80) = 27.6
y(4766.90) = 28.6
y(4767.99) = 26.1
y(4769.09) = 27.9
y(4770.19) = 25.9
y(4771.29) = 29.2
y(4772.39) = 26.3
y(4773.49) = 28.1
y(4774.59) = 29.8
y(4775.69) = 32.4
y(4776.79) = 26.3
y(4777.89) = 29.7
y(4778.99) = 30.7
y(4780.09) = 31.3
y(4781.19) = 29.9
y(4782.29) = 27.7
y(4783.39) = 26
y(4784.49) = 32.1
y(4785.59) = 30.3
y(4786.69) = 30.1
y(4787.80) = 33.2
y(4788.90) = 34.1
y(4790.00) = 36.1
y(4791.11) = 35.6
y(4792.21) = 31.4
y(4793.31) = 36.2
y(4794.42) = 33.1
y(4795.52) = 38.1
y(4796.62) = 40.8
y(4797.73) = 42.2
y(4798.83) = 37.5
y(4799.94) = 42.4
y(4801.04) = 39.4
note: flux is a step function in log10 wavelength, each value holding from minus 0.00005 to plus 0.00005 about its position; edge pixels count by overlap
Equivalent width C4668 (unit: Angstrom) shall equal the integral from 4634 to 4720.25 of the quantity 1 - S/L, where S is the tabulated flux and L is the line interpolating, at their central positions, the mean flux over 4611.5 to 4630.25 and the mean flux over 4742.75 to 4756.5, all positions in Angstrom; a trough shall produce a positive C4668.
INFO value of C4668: 9.5 Angstrom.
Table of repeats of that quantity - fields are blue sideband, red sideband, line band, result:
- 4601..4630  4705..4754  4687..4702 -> 0.80 Angstrom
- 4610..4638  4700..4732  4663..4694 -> 3.19 Angstrom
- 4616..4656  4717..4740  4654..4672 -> 0.31 Angstrom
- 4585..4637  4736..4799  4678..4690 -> 0.37 Angstrom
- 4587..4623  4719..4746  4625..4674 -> 3.47 Angstrom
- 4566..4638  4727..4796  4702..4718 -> -0.97 Angstrom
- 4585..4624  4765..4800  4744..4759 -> -4.79 Angstrom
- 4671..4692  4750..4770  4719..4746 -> -4.19 Angstrom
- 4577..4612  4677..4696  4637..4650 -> -0.15 Angstrom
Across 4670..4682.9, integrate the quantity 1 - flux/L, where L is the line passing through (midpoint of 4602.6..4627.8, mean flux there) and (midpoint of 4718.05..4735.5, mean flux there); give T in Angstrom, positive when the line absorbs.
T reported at 2.3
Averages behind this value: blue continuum 41.2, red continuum 40.1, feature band 33.3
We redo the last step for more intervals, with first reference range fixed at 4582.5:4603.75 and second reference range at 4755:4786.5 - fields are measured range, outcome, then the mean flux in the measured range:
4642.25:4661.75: -2.03 Angstrom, 38.4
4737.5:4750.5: -4.44 Angstrom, 42.7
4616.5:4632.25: -2.37 Angstrom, 41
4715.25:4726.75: -2.28 Angstrom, 39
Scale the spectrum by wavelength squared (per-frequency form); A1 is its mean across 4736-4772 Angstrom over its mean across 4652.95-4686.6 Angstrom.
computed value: 1.06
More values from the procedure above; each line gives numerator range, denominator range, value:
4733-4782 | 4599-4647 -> 0.97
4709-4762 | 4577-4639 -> 1.11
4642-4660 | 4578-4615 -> 1.04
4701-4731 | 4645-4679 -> 1.10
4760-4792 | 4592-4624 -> 0.79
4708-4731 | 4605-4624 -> 0.98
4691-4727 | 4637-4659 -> 1.07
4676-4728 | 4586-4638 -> 1.03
